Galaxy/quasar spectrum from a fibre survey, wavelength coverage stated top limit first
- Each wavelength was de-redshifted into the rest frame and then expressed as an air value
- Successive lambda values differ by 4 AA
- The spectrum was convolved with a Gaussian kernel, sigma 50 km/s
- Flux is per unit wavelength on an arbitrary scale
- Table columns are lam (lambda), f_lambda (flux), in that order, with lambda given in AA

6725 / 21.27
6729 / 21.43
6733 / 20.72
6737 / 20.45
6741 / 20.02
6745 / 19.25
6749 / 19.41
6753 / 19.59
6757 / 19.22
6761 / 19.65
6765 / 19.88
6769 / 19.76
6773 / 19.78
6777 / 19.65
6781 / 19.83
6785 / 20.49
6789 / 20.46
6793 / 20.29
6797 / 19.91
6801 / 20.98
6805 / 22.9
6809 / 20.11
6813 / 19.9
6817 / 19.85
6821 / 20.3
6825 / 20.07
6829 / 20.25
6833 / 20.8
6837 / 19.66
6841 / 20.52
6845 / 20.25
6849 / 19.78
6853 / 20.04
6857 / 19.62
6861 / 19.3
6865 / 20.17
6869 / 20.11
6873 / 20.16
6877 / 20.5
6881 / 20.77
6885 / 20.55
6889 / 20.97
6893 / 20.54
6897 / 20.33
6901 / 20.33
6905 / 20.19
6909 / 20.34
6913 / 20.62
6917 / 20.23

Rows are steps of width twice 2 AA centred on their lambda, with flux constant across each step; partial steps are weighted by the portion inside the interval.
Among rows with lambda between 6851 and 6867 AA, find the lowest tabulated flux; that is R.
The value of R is 19.3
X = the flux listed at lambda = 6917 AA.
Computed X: 20.23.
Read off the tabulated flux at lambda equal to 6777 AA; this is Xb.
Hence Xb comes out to 19.65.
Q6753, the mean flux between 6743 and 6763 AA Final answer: 19.4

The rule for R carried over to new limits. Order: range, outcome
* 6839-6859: 19.62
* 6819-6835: 20.07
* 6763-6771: 19.76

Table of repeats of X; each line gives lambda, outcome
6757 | 19.22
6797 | 19.91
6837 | 19.66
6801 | 20.98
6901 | 20.33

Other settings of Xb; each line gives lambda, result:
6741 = 20.02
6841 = 20.52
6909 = 20.34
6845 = 20.25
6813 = 19.9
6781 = 19.83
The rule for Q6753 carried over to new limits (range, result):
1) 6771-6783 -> 19.8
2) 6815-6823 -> 20.1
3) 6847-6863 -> 19.7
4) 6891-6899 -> 20.4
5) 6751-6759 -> 19.4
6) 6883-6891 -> 20.8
